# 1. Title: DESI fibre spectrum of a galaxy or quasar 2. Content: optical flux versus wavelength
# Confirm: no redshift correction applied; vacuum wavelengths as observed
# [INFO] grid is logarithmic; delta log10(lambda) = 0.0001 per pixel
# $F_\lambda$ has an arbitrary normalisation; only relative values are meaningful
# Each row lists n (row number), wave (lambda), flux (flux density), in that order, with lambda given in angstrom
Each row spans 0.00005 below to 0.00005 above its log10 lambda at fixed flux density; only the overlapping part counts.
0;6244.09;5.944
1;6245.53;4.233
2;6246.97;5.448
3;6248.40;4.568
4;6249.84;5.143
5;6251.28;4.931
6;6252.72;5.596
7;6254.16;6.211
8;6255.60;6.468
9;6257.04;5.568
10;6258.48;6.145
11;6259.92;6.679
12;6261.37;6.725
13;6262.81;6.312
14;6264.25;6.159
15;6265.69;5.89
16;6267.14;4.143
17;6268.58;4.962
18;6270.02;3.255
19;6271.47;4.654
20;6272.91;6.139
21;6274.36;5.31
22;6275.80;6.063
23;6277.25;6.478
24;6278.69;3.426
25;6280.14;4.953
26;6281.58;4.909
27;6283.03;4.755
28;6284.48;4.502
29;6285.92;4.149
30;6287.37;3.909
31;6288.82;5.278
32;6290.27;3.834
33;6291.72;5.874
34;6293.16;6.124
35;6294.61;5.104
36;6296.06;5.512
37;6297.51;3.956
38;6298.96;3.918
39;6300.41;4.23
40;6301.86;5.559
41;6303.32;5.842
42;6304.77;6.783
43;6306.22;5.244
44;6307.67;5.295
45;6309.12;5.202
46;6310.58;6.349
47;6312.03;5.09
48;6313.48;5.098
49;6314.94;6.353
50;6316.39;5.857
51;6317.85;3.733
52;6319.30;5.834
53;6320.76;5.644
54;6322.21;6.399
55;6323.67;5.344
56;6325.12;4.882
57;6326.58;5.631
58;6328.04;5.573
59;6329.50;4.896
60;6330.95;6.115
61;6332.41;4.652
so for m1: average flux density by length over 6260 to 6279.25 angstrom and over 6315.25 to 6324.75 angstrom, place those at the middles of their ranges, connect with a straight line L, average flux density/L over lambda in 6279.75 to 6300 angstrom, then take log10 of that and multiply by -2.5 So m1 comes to 0.14 mag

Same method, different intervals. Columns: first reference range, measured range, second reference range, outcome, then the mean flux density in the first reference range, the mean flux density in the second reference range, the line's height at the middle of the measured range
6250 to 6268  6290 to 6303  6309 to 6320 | 0.13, 5.87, 5.45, 5.59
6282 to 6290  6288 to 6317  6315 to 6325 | -0.07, 4.49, 5.5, 4.98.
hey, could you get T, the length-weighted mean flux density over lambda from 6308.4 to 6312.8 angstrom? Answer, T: 5.54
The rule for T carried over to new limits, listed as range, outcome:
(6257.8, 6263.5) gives 6.46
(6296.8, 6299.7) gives 3.94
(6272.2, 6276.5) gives 5.83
